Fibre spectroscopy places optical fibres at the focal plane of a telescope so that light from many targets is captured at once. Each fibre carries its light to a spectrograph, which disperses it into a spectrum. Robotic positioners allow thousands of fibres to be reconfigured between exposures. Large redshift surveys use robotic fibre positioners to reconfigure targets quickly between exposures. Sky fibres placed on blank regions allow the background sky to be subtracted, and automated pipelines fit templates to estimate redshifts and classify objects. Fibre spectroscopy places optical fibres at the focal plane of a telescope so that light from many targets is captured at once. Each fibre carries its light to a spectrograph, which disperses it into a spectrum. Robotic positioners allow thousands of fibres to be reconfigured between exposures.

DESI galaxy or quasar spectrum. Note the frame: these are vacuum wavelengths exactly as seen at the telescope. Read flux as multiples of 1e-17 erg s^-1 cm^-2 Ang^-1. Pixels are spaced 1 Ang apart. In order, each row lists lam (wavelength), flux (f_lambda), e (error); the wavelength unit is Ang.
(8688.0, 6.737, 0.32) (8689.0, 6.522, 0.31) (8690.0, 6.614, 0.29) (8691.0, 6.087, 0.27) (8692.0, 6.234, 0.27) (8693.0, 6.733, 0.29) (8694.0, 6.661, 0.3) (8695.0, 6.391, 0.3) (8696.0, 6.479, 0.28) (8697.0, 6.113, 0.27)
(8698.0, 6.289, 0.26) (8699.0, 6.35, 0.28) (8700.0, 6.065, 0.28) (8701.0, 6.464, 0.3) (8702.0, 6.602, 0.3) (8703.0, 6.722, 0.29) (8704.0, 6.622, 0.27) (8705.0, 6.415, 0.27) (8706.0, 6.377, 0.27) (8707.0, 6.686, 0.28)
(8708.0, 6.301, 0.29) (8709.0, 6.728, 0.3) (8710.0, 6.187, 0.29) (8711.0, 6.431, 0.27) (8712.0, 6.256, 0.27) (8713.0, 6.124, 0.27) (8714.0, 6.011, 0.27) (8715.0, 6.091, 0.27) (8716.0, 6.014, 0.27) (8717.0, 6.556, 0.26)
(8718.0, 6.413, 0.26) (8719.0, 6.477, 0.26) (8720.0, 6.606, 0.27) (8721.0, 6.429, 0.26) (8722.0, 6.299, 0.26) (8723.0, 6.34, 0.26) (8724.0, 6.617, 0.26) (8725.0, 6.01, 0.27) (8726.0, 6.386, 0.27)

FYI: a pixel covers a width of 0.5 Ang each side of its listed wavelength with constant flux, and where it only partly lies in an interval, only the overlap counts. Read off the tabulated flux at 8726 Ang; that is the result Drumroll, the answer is 6.386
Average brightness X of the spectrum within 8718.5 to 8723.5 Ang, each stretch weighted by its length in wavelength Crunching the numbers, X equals 6.43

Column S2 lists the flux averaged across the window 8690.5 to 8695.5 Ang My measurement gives 6.42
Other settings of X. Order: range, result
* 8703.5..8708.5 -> 6.48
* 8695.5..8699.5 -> 6.31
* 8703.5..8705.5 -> 6.52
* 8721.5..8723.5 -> 6.32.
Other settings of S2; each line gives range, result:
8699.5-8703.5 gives 6.46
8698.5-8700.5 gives 6.21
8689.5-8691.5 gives 6.35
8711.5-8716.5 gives 6.1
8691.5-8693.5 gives 6.48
